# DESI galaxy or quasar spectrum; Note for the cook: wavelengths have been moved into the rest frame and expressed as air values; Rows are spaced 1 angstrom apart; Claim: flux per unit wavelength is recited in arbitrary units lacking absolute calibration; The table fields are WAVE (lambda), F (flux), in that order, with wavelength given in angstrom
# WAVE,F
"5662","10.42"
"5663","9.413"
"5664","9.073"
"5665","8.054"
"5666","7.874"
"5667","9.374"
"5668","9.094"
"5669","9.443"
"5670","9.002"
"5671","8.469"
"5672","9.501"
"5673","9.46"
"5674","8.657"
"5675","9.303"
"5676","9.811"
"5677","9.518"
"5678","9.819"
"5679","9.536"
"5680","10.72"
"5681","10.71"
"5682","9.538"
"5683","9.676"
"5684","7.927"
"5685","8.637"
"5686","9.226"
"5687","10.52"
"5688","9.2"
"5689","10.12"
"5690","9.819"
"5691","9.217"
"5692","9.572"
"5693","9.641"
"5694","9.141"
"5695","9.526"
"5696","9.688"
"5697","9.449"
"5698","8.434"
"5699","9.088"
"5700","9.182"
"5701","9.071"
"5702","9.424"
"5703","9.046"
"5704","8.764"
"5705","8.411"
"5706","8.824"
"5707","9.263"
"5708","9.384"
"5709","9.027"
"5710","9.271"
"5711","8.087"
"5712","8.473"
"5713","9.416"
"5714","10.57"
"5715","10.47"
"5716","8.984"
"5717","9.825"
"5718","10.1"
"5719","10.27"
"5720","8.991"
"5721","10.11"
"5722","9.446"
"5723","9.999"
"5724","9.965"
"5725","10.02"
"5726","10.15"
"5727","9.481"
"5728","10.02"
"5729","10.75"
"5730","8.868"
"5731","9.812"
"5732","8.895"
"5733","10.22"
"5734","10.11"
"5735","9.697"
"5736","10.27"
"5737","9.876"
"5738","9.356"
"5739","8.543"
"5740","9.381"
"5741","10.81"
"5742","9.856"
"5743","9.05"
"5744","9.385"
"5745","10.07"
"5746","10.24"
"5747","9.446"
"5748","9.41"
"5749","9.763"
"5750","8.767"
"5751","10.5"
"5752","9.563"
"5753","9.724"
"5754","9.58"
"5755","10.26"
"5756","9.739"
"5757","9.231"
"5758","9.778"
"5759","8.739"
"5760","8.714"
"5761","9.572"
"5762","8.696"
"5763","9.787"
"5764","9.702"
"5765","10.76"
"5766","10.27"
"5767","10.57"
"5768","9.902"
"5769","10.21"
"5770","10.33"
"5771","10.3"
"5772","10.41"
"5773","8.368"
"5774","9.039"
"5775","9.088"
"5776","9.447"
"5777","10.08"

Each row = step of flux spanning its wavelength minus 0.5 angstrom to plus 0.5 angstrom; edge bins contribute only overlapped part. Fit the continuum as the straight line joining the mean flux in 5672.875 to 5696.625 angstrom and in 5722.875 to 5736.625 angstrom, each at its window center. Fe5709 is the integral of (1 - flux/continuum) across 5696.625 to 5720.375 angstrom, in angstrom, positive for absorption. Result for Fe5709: 1.2 angstrom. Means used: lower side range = 9.54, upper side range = 9.87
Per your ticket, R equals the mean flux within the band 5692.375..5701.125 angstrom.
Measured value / 9.26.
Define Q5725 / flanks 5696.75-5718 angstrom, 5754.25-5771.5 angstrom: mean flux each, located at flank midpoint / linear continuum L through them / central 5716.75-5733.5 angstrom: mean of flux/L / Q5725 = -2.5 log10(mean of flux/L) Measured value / -0.05 mag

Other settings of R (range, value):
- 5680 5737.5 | 9.51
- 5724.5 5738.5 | 9.82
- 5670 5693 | 9.49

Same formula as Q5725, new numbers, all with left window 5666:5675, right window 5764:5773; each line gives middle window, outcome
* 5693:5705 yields 0.03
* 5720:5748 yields 0.01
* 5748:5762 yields 0.06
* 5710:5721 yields 0.01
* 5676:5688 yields -0.05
